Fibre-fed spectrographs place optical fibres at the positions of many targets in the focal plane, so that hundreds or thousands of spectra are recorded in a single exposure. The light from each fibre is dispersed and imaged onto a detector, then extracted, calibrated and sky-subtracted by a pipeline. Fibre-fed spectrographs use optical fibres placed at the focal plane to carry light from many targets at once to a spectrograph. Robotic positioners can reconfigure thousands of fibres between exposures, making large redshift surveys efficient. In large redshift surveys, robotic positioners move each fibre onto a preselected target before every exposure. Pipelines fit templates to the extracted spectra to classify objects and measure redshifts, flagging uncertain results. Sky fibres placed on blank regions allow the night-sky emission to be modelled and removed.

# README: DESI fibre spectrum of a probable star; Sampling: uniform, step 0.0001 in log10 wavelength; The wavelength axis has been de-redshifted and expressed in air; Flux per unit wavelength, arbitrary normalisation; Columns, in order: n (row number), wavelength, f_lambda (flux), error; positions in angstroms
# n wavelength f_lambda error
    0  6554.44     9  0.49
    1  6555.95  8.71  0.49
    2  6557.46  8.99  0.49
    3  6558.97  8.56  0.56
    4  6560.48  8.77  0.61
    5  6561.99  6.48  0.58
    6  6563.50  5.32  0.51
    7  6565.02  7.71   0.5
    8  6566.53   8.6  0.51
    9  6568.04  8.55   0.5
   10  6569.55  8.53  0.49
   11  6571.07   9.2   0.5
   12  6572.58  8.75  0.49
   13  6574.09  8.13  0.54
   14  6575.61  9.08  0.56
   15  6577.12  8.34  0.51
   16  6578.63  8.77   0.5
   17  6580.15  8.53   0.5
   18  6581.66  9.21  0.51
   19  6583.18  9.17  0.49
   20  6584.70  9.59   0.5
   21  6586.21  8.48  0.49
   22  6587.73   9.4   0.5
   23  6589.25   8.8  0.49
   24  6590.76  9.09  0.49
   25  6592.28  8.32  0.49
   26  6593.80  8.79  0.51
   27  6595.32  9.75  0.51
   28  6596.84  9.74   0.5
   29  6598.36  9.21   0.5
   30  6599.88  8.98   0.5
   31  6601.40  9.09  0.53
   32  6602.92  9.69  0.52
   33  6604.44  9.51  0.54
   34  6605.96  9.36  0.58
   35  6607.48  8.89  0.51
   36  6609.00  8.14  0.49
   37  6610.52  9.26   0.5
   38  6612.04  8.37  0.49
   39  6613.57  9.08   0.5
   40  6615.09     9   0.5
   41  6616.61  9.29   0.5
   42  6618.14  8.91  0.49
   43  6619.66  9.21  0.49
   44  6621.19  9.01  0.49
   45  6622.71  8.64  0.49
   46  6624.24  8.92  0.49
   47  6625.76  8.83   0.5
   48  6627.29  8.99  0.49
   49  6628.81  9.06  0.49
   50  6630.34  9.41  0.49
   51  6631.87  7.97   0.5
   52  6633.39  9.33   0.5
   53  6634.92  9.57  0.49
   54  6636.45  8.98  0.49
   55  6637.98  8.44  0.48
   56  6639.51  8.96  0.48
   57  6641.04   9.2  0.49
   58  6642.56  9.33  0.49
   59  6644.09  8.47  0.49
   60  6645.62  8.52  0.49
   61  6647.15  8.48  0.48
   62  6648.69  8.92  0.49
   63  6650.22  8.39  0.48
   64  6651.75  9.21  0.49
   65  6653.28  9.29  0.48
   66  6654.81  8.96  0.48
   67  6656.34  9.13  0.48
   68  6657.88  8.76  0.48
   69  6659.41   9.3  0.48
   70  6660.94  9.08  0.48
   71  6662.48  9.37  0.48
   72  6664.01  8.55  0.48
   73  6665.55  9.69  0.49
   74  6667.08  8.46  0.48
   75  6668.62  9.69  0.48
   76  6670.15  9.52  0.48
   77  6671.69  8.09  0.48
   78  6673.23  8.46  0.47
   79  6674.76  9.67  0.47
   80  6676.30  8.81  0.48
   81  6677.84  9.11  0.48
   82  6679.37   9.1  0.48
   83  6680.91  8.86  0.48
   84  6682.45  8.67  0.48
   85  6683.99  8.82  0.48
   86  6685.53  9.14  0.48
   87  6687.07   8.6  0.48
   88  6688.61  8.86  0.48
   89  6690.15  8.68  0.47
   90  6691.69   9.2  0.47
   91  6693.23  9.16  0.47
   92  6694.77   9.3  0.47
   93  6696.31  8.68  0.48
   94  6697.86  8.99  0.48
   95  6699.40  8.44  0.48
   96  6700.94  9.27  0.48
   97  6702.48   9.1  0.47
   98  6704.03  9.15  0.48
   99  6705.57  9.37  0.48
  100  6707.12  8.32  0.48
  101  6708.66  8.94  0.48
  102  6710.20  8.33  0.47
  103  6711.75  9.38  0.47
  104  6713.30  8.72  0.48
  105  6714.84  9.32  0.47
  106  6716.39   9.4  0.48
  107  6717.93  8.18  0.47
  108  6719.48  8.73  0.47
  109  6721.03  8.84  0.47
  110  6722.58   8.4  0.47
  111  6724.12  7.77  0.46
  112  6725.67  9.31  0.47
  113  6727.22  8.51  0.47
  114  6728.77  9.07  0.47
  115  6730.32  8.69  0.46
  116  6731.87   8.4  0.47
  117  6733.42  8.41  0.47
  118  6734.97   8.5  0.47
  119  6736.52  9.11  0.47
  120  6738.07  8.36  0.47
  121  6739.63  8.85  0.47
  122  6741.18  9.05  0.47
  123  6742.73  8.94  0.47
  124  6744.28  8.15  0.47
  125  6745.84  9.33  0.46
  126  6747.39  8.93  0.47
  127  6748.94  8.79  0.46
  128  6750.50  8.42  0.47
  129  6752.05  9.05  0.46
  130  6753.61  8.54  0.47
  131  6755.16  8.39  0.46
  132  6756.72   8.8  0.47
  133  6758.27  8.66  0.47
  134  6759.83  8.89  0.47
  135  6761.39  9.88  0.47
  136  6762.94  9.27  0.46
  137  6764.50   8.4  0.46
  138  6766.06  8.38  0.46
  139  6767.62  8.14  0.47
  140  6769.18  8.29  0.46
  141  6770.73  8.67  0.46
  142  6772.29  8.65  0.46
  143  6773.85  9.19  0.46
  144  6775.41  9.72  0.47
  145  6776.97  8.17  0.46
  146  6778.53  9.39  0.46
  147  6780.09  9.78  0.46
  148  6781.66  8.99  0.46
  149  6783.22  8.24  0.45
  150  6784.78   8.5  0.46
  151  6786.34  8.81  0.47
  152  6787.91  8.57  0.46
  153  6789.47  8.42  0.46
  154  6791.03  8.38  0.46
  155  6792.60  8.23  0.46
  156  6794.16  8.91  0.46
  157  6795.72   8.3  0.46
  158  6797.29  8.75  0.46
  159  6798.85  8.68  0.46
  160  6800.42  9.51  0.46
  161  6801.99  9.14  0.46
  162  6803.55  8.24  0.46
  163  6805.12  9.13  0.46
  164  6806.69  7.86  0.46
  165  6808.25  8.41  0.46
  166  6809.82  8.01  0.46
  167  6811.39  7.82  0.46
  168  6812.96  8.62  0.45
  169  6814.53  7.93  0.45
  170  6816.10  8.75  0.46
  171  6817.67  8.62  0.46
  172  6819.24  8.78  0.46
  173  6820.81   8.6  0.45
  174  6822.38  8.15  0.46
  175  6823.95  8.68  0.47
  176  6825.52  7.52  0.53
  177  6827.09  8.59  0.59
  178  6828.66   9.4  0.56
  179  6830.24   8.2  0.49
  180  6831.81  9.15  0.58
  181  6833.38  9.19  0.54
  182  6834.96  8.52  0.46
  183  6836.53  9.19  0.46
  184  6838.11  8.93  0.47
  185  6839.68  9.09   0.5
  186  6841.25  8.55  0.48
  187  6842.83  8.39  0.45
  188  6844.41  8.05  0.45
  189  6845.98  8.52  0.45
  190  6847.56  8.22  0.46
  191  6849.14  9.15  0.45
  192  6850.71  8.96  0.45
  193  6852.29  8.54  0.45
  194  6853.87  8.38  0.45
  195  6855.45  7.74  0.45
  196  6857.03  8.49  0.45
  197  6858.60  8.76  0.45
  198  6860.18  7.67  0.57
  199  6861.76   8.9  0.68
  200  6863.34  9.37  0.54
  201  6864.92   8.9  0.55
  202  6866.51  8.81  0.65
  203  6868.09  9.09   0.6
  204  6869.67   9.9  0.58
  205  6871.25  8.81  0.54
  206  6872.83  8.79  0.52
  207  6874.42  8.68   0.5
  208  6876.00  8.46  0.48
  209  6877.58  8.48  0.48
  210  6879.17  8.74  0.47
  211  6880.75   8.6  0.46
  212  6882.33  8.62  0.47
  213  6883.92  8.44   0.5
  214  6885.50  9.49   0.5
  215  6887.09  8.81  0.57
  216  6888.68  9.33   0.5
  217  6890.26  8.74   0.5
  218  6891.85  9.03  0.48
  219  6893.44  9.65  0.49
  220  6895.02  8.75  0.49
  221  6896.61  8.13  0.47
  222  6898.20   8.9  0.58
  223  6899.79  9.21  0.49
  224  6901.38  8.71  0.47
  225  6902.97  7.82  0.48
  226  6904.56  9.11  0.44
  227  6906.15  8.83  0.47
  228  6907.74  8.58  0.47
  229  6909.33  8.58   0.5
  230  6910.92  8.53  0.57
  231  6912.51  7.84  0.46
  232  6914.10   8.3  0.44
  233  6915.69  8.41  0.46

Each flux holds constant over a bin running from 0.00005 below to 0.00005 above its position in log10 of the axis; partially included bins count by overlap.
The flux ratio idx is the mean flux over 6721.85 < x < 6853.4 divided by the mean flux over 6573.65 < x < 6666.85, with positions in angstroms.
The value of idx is 0.97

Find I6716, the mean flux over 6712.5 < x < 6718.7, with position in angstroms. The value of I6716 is 8.91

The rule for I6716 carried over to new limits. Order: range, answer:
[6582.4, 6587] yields 9.07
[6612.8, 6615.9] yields 9.04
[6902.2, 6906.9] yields 8.59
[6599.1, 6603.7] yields 9.25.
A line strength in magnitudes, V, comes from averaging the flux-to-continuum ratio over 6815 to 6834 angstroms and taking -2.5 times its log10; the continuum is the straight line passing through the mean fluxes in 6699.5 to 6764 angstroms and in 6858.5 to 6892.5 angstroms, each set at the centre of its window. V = 0.026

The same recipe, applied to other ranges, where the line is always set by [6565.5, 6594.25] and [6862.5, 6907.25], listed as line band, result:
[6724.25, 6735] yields 0.02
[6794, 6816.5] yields 0.04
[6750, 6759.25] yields 0.02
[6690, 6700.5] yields -0.02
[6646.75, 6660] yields -0.02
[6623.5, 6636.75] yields -0.02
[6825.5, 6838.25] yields 0.01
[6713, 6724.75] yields 0.02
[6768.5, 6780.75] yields -0.02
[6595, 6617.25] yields -0.04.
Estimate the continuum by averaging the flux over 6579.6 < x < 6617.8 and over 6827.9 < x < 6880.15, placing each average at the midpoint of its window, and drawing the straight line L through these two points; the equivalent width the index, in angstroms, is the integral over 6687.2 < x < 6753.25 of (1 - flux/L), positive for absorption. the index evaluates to 0.7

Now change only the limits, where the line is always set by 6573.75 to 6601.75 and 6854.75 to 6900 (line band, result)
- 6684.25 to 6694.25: -0.03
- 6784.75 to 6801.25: 0.38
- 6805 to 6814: 0.62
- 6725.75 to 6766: 0.47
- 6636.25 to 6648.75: 0.21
